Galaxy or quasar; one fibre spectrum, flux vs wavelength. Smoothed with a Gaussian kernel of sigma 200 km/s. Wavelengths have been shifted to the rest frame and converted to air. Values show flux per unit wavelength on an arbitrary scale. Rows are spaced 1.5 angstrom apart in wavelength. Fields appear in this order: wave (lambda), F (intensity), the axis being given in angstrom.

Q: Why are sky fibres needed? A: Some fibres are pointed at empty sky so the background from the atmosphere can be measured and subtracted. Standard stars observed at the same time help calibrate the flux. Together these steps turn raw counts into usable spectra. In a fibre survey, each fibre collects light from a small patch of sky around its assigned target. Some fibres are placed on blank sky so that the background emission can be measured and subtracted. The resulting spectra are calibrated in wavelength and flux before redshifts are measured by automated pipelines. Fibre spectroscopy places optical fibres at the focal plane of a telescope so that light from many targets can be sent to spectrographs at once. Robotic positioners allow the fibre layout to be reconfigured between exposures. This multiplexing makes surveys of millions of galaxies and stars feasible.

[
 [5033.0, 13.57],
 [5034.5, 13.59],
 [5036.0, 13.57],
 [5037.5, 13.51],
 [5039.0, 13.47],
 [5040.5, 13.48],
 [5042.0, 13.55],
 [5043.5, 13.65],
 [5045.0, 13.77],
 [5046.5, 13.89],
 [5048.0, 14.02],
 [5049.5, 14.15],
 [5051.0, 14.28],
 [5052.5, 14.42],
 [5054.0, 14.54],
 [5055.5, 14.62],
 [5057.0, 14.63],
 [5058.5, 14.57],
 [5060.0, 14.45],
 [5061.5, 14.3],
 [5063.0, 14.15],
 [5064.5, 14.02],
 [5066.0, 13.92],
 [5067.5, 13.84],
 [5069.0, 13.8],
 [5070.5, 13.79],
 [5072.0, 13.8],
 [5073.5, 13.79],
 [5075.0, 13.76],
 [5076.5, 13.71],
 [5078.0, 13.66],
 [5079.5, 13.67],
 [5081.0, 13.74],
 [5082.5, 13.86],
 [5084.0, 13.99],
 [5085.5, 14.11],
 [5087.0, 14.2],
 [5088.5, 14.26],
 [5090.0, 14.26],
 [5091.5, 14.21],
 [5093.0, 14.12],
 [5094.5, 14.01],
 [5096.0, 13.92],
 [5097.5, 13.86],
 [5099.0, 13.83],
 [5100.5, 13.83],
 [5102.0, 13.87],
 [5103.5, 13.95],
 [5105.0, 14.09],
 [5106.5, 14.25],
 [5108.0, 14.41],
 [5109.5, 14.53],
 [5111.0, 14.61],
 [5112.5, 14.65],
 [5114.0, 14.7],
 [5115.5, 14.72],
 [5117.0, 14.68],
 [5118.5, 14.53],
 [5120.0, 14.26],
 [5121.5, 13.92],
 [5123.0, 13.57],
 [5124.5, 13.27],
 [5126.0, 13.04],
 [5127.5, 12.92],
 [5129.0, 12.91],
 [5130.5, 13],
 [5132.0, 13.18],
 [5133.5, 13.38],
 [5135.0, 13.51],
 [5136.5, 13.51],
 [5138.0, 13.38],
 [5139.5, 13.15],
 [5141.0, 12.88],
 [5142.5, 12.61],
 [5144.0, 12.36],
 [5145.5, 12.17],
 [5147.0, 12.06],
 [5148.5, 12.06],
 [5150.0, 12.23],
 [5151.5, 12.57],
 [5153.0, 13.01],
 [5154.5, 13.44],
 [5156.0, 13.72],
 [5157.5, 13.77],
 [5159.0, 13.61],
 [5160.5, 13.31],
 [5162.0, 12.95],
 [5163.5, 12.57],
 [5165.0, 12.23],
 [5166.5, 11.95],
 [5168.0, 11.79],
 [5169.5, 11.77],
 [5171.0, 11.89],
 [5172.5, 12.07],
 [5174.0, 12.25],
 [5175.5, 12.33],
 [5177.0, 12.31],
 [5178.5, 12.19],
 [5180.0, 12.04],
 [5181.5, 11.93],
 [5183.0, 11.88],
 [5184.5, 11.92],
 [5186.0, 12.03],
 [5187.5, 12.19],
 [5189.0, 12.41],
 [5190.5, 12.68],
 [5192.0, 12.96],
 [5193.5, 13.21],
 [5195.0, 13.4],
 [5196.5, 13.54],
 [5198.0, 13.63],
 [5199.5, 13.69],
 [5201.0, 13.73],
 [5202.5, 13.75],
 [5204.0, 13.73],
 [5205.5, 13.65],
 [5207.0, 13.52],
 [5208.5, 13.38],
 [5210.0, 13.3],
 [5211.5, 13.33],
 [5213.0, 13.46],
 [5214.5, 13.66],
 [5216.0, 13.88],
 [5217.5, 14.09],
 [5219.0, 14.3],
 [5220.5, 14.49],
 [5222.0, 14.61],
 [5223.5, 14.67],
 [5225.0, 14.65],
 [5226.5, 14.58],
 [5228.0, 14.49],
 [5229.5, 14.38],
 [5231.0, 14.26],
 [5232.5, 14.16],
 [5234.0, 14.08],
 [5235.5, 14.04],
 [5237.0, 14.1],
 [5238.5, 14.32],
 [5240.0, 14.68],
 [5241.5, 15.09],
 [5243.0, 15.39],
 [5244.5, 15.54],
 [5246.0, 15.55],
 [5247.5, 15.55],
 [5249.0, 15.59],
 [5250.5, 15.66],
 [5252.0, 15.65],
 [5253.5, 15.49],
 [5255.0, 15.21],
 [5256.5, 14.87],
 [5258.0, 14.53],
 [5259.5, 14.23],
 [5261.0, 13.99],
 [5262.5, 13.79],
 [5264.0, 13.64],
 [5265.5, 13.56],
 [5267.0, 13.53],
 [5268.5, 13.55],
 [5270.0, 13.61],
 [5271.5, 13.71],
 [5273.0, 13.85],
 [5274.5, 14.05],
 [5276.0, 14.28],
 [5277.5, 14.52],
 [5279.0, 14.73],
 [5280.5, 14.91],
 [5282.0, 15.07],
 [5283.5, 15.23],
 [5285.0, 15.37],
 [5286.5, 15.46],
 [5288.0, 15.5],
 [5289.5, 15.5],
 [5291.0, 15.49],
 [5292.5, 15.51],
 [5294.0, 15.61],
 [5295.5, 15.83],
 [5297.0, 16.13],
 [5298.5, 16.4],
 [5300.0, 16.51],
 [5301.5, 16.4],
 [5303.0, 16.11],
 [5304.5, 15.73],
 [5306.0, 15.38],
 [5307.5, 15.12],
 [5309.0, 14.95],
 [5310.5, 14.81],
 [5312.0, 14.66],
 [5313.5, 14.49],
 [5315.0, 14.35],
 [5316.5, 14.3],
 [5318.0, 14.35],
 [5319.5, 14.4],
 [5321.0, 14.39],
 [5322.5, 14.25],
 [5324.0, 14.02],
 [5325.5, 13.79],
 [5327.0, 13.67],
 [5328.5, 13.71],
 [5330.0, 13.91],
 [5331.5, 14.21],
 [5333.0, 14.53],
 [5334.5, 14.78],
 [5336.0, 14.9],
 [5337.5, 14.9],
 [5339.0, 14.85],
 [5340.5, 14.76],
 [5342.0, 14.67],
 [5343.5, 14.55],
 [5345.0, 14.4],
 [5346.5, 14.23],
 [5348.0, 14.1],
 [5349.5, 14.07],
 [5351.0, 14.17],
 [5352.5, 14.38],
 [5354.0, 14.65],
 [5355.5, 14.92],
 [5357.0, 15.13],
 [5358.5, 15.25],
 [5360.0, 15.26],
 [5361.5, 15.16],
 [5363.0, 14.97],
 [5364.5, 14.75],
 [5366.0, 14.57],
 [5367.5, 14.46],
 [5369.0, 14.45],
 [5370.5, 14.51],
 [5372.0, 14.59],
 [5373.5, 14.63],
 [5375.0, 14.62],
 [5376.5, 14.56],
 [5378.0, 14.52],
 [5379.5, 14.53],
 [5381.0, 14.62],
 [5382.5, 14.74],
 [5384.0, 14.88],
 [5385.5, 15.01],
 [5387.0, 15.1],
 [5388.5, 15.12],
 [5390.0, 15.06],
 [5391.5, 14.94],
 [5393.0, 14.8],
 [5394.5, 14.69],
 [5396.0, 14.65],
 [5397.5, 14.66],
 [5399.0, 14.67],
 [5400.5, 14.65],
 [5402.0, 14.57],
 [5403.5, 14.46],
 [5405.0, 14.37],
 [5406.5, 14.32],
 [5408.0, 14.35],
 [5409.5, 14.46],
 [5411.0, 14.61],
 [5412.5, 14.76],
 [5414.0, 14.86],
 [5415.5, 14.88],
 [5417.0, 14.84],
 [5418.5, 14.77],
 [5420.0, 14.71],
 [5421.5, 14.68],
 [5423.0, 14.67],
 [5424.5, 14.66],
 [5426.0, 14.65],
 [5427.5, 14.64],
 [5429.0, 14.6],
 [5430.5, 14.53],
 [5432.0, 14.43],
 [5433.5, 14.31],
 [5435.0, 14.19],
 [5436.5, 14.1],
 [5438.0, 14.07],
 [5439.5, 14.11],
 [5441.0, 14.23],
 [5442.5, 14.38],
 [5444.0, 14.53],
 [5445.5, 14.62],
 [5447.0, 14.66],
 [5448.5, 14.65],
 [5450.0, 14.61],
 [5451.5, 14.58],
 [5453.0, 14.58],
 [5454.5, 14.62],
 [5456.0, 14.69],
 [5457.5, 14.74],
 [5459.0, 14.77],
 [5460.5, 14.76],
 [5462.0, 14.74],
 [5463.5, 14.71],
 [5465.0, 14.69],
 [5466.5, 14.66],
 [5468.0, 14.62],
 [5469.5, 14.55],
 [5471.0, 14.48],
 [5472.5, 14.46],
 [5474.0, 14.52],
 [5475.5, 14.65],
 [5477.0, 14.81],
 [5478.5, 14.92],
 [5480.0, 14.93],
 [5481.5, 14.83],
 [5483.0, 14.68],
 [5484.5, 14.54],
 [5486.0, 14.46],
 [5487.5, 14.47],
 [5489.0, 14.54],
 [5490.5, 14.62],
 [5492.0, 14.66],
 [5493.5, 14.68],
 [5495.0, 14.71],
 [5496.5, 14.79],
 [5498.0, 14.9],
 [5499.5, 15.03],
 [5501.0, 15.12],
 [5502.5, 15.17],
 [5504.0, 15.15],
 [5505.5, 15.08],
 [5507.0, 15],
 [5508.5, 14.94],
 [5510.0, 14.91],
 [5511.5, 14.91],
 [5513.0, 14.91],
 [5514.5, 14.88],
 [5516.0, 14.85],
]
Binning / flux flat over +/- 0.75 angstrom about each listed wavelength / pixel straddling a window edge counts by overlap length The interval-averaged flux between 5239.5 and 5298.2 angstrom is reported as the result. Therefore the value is 14.9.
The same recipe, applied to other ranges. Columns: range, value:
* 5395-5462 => 14.6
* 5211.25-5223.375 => 14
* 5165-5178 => 12.1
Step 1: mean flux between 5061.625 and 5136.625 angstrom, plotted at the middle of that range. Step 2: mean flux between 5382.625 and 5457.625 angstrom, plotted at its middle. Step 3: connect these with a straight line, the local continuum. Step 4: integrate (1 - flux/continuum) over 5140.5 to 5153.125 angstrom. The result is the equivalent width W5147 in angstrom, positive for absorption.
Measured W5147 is 1.5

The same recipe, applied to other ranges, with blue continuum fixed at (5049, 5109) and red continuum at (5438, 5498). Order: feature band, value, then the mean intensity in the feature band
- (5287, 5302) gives -1.6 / 15.9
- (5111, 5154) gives 2.5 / 13.3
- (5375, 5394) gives -0.4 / 14.8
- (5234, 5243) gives -0.1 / 14.5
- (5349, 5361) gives -0.2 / 14.8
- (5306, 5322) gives -0.2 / 14.6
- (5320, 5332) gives 0.3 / 14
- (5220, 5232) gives -0.2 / 14.5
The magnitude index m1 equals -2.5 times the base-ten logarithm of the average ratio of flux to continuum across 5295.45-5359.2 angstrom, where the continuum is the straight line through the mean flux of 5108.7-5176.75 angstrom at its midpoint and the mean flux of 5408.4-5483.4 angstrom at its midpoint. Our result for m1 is -0.06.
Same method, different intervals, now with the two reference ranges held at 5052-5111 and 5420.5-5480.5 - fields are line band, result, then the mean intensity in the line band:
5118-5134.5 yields 0.05 mag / 13.4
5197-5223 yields 0.04 mag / 13.8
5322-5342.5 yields 0.00 mag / 14.4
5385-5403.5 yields -0.02 mag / 14.8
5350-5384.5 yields -0.02 mag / 14.7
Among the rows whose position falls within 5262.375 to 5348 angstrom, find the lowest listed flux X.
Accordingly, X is 13.53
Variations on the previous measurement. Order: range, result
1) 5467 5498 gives 14.46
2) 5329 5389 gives 13.91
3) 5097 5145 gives 12.36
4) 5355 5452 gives 14.07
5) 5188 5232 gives 12.41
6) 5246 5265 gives 13.64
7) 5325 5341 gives 13.67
